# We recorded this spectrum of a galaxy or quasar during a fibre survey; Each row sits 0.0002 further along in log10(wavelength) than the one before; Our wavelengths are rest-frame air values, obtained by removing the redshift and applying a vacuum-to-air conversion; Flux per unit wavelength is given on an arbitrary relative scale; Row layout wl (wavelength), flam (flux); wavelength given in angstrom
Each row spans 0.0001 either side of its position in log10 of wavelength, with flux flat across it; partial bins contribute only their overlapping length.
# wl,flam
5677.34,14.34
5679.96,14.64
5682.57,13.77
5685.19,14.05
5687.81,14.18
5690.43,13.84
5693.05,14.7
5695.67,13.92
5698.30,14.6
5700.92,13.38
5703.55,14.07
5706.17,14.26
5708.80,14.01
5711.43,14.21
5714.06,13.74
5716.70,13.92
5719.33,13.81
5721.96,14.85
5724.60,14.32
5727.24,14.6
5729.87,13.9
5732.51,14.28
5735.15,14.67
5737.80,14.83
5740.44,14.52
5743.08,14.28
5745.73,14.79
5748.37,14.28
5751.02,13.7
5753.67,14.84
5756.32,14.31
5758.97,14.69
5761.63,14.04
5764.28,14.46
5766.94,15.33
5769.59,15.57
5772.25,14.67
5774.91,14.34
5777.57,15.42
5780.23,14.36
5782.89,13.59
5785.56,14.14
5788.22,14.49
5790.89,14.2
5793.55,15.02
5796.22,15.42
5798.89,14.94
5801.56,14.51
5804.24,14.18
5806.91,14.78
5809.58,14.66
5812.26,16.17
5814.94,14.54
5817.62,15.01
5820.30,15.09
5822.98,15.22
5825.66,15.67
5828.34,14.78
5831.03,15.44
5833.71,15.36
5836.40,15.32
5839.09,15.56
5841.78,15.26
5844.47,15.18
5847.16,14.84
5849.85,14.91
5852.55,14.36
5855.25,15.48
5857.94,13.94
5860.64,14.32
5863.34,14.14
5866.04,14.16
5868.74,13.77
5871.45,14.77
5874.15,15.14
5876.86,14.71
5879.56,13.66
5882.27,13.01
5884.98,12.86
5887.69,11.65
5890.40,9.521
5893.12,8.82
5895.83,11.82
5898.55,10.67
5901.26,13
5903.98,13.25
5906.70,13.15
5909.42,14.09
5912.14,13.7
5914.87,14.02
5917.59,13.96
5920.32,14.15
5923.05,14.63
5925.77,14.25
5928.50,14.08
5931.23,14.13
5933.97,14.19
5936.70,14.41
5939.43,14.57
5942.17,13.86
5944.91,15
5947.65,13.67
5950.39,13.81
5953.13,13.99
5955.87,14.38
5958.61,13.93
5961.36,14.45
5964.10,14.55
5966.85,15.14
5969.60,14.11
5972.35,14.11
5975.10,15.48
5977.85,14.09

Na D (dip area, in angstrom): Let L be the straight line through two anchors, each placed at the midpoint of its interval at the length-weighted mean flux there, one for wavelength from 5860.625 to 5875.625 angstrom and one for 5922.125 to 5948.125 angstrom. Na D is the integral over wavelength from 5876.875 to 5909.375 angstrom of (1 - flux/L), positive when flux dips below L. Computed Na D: 5.00 angstrom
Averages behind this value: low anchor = 14.4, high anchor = 14.3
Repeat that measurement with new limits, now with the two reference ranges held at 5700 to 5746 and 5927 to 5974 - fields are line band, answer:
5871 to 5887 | 0.42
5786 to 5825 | -1.70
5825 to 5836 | -0.80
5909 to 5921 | 0.25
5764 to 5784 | -0.70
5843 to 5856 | -0.62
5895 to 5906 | 1.54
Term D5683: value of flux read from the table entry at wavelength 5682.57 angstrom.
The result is 13.77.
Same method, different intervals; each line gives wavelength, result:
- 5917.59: 13.96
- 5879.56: 13.66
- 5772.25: 14.67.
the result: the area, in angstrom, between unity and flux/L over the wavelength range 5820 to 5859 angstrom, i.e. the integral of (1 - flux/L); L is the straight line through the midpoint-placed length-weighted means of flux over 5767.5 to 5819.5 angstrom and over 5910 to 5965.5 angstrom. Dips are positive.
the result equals -1.4 angstrom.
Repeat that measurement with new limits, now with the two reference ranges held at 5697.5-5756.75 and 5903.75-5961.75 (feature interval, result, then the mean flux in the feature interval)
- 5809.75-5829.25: -1.4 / 15.2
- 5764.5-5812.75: -1.8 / 14.7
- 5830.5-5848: -1.4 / 15.3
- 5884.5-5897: 3.0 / 10.8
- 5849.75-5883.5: -0.4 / 14.3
